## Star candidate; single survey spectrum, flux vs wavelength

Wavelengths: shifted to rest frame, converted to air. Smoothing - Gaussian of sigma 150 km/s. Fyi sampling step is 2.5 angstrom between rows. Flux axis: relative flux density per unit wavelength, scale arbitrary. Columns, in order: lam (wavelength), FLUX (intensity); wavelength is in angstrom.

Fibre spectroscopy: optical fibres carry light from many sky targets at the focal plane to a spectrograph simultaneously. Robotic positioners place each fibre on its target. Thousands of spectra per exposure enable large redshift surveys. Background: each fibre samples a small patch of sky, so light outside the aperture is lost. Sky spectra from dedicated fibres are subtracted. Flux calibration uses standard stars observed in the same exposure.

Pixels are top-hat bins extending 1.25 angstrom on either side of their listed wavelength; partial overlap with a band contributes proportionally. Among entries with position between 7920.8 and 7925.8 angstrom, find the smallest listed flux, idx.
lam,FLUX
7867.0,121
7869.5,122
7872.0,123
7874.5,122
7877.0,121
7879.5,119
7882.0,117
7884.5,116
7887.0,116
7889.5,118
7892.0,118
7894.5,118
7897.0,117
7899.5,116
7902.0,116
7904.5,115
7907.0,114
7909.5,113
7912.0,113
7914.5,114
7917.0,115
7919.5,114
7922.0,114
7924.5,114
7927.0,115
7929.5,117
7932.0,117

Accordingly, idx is 114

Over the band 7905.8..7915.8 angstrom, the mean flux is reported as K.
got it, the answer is 114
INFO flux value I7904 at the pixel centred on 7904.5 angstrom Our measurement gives 115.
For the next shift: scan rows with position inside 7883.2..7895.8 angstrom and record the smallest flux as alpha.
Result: 116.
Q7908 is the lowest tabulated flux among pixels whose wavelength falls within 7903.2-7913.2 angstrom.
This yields 113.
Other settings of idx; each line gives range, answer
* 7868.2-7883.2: 117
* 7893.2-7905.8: 115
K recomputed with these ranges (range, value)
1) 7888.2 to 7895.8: 118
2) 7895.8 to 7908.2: 116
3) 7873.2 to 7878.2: 122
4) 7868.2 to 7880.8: 121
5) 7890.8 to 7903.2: 117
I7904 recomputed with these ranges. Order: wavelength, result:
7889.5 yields 118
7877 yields 121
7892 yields 118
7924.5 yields 114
